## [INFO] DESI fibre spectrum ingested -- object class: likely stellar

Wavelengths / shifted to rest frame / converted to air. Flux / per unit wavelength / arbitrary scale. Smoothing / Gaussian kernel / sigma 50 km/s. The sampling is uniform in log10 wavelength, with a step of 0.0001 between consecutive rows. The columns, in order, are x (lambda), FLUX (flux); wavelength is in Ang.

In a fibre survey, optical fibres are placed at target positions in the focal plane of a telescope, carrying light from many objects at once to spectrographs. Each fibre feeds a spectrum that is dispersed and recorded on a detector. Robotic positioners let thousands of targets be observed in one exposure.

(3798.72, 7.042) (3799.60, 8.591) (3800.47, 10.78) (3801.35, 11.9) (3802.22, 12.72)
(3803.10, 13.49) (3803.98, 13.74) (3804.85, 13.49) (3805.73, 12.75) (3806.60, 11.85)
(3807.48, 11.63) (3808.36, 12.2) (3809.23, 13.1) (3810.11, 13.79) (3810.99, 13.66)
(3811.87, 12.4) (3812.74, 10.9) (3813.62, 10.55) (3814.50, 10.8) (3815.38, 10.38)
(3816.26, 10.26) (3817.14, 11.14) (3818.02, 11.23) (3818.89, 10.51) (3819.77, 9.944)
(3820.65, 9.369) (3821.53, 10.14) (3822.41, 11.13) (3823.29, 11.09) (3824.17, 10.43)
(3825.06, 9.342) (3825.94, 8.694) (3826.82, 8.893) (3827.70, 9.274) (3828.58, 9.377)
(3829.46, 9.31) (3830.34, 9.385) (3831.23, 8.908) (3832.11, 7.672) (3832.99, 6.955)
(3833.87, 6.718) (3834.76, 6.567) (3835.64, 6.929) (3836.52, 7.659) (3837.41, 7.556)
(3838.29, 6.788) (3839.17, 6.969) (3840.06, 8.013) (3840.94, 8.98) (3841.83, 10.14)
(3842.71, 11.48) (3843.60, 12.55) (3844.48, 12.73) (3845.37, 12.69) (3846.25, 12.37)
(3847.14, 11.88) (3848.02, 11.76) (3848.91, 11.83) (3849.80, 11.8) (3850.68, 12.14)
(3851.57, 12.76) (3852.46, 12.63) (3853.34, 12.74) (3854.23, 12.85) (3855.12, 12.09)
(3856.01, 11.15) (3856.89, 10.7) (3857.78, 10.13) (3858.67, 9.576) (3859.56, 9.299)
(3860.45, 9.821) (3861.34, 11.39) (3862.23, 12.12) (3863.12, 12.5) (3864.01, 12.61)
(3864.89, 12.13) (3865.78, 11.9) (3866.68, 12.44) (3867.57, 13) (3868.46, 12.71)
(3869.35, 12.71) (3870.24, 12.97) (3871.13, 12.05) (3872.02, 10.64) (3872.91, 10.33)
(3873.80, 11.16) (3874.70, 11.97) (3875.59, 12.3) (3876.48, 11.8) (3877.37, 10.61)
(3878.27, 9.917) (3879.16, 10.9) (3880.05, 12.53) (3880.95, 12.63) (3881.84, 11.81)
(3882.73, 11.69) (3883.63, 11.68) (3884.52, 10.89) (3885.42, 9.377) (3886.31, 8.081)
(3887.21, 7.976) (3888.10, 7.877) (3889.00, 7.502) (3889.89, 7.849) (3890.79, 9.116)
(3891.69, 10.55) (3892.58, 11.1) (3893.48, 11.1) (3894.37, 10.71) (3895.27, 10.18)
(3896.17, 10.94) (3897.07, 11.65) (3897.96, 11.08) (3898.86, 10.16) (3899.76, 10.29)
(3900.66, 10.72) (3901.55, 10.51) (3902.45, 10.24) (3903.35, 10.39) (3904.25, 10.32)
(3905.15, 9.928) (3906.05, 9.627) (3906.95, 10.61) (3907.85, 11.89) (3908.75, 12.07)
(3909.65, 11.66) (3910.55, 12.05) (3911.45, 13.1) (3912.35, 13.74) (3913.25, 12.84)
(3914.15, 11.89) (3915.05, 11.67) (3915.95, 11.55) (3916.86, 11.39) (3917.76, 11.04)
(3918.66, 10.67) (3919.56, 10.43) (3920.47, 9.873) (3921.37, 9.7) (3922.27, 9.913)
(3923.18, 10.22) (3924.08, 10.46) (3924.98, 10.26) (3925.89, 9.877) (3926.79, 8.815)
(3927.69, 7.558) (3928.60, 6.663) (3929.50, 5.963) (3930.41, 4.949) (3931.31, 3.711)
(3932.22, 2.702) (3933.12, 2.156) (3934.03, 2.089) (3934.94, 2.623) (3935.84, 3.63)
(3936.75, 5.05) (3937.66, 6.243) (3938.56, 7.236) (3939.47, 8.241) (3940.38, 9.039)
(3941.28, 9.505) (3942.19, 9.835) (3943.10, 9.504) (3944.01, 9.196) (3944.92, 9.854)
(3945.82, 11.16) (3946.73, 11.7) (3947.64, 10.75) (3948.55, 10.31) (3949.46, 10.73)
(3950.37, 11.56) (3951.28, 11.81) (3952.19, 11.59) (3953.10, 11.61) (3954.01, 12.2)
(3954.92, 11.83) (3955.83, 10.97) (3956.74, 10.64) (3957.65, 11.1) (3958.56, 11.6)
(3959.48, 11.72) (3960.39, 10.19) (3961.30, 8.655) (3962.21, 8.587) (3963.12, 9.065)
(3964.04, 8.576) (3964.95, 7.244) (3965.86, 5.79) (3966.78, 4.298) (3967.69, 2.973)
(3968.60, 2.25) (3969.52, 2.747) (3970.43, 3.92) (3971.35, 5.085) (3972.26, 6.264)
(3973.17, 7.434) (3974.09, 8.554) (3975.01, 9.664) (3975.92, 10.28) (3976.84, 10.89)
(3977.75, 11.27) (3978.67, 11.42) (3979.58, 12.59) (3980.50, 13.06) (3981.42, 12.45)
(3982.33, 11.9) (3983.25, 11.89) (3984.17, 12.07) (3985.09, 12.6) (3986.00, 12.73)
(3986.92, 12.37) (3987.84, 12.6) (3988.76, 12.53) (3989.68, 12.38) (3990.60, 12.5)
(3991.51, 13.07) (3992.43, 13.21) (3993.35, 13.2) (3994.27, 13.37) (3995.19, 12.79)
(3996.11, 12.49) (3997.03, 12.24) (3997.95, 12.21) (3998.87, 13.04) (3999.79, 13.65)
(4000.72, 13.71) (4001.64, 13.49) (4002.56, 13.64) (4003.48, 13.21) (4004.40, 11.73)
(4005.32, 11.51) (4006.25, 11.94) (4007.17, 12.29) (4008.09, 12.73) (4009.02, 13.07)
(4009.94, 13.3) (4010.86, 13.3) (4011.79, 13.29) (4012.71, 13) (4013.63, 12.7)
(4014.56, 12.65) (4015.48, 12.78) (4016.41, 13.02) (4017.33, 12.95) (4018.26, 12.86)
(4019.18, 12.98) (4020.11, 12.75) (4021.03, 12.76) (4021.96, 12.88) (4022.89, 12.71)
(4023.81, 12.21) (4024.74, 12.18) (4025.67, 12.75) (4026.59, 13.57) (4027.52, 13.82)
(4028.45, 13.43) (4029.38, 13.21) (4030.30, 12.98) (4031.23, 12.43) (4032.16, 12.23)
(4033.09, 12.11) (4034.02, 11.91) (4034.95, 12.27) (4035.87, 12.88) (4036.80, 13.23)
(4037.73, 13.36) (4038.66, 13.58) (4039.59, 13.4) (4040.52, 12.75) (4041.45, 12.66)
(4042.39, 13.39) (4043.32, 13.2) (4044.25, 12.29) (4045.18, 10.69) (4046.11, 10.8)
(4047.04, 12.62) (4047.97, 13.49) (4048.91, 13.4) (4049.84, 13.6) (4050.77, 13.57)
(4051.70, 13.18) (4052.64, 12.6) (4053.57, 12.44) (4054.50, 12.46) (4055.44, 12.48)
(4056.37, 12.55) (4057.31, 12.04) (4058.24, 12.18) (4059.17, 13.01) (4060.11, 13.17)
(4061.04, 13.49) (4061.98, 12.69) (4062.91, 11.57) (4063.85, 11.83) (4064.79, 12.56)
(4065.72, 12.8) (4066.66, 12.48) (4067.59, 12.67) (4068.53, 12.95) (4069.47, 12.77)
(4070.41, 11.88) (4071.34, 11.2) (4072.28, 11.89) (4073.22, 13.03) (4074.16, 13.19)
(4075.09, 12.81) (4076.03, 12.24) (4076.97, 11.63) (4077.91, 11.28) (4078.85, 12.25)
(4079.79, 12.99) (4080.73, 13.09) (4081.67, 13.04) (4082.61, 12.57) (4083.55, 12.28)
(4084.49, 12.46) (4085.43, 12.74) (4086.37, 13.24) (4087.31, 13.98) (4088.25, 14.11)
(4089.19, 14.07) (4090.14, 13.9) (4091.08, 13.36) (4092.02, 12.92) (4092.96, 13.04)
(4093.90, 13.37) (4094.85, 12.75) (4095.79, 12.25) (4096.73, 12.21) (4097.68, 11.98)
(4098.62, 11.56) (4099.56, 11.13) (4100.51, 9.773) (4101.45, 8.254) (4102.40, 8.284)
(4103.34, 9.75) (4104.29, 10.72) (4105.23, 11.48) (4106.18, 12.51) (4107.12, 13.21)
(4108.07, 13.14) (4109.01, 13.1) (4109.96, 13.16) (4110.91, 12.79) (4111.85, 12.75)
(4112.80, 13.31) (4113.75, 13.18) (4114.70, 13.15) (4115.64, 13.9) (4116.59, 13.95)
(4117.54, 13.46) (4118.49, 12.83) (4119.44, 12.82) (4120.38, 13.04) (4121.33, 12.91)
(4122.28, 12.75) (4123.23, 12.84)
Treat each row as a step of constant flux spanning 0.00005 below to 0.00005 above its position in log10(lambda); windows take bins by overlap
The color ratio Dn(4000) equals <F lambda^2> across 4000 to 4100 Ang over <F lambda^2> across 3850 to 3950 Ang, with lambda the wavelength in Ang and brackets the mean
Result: 1.35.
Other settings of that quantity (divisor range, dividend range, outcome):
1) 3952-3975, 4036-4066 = 1.63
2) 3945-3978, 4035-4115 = 1.47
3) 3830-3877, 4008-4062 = 1.30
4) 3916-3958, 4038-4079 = 1.51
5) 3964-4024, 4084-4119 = 1.16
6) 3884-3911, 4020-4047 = 1.33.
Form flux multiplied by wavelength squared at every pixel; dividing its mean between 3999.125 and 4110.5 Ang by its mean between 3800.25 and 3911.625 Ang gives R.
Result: 1.3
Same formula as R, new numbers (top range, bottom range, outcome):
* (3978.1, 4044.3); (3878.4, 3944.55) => 1.42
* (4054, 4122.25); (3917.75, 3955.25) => 1.57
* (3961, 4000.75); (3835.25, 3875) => 0.98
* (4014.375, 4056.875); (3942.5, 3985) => 1.39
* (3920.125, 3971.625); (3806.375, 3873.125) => 0.80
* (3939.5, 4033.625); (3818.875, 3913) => 1.13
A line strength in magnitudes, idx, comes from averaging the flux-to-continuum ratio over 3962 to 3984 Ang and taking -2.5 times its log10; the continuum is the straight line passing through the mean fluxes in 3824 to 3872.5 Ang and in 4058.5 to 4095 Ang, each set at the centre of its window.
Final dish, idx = 0.38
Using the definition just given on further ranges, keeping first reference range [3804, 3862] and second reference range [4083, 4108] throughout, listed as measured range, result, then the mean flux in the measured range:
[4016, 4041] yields -0.10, 12.9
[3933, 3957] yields 0.24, 9.01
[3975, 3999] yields -0.07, 12.3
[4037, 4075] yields -0.07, 12.7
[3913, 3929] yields 0.08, 10.2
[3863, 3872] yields -0.16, 12.4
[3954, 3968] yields 0.24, 9.05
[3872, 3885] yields -0.06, 11.4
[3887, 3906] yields 0.09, 10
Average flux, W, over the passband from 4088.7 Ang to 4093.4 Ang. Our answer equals 13.5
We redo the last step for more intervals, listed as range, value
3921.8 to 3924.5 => 10.2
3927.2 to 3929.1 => 7.13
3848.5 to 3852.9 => 12.2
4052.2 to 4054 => 12.5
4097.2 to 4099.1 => 11.8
